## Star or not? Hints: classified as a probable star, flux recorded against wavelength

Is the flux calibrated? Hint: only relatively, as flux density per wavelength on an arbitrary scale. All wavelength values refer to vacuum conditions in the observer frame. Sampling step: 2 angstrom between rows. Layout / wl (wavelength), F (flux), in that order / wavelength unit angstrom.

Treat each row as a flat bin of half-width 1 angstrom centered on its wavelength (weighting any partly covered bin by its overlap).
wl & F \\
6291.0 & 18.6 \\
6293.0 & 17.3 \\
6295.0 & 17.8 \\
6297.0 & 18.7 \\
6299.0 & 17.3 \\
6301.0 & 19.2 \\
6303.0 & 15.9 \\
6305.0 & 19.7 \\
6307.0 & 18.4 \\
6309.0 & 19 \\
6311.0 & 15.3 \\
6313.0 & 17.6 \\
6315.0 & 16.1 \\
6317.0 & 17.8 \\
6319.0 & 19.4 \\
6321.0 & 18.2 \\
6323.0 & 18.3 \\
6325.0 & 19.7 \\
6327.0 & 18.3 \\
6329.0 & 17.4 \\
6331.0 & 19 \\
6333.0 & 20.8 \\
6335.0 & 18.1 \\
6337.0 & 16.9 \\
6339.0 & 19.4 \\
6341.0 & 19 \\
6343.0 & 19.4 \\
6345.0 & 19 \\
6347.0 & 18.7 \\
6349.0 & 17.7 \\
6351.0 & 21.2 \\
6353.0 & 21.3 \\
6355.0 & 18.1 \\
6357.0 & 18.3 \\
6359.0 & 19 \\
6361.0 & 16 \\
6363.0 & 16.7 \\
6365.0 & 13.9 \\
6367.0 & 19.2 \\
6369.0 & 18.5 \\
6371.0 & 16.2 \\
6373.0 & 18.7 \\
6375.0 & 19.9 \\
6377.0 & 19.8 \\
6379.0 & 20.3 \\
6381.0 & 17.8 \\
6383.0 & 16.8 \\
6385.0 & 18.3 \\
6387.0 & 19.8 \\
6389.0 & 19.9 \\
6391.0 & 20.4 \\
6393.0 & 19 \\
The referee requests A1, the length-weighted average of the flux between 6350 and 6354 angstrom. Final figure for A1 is 21.2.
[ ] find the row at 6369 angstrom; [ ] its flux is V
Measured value 18.5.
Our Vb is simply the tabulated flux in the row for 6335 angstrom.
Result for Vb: 18.1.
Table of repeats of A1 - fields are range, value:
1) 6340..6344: 19.2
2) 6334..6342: 18.4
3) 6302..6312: 17.7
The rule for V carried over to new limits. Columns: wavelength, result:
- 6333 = 20.8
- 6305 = 19.7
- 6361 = 16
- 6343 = 19.4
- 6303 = 15.9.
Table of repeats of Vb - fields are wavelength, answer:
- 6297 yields 18.7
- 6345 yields 19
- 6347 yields 18.7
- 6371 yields 16.2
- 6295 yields 17.8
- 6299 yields 17.3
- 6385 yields 18.3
